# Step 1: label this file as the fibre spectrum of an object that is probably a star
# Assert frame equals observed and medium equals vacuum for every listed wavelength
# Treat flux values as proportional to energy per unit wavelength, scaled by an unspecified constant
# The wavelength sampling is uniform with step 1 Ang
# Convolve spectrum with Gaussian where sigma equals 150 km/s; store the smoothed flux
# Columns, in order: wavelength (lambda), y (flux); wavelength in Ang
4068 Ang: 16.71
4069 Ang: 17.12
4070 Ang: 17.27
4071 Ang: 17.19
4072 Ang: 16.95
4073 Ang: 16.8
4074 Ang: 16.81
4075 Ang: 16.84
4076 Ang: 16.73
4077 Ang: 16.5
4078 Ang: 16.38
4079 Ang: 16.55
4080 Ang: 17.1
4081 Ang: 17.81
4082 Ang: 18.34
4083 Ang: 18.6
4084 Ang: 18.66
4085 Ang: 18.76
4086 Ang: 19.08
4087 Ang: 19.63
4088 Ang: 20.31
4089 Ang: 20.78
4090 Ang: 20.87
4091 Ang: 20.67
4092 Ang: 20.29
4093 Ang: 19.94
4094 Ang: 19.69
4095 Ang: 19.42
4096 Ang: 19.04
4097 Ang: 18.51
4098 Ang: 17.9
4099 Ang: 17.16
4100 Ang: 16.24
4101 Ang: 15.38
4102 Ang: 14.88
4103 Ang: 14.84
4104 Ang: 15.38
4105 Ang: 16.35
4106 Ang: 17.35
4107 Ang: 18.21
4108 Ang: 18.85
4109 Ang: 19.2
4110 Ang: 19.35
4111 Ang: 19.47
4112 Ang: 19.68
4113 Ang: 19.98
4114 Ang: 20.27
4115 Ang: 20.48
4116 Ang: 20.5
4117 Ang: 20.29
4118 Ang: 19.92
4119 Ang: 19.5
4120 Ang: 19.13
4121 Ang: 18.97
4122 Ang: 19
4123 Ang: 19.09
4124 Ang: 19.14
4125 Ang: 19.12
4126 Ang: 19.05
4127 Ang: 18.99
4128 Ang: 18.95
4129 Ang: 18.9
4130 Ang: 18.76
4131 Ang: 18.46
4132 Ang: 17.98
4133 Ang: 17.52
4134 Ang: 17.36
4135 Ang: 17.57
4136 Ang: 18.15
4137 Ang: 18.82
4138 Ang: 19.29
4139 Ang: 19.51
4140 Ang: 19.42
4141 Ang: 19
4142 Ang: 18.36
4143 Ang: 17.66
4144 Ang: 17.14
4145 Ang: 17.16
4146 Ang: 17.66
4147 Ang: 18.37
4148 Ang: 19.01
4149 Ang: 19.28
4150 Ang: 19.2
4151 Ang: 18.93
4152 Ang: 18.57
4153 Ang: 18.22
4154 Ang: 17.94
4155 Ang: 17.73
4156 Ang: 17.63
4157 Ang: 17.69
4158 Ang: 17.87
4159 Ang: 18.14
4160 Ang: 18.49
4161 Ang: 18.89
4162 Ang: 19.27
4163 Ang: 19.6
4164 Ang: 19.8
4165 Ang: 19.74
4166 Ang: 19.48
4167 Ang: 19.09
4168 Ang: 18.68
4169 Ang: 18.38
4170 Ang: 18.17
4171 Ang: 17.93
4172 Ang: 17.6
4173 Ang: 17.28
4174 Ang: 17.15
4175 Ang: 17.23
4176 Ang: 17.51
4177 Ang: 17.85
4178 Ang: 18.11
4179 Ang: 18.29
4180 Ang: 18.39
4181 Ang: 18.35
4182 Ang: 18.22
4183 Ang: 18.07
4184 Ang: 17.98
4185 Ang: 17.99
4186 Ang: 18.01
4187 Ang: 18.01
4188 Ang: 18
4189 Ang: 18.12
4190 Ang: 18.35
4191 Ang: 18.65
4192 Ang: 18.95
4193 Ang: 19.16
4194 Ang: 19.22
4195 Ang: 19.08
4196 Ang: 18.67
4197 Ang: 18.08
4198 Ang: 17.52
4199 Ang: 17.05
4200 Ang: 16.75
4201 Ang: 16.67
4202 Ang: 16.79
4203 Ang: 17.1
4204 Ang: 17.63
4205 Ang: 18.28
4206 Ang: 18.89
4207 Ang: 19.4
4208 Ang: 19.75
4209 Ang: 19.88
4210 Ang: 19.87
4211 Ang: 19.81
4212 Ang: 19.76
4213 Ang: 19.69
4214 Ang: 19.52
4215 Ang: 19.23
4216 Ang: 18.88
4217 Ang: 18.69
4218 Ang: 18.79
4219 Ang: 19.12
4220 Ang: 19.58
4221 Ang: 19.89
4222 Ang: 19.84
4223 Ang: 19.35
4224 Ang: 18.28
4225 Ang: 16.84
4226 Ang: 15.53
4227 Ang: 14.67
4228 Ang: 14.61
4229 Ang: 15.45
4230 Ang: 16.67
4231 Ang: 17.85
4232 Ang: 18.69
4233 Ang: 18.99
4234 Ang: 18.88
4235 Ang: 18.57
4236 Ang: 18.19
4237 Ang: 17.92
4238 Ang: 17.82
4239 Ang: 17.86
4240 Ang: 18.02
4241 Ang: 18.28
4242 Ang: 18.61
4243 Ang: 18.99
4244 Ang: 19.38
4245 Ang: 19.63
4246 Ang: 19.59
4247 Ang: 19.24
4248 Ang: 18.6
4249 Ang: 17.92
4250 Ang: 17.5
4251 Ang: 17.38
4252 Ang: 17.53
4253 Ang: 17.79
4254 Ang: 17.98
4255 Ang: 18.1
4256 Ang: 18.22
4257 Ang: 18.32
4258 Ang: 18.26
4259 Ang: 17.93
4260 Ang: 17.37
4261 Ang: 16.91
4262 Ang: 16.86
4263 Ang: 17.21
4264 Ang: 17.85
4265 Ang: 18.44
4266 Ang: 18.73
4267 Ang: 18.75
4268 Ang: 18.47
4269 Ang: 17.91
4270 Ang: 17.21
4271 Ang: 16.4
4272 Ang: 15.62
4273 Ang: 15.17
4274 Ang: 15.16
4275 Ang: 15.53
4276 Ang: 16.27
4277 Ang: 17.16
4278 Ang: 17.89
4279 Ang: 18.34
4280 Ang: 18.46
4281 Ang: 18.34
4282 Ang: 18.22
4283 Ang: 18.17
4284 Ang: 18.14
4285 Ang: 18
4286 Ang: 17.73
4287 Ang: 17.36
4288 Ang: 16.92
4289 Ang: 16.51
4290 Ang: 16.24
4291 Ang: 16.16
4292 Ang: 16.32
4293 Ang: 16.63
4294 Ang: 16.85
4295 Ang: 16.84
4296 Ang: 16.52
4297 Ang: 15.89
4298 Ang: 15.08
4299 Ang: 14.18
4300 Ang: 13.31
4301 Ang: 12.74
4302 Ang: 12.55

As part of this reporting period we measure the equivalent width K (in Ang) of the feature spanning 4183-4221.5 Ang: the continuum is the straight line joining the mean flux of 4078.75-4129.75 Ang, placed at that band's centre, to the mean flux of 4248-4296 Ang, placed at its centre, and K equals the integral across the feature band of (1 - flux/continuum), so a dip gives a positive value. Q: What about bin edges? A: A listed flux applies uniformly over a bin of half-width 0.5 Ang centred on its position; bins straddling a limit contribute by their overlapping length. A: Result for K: -1.38 Ang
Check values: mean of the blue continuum 18.7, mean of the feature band 18.6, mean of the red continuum 17.4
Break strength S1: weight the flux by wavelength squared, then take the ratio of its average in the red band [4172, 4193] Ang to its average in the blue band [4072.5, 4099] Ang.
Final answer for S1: 1.02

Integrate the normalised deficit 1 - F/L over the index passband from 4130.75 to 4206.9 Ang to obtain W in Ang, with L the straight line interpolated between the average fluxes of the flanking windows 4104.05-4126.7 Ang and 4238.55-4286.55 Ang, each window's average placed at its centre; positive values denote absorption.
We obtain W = 1.7 Ang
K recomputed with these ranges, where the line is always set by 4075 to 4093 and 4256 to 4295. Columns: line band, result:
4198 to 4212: -0.41 Ang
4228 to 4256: -0.94 Ang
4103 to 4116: -0.12 Ang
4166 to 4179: 0.03 Ang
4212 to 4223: -1.01 Ang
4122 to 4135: -0.18 Ang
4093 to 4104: 0.71 Ang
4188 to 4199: -0.37 Ang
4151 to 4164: -0.21 Ang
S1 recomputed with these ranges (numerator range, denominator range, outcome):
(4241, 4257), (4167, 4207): 1.05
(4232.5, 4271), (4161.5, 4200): 1.03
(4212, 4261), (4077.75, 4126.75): 1.04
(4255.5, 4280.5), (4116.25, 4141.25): 0.98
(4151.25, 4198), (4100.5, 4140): 1.01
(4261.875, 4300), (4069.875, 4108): 1.04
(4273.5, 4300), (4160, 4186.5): 0.97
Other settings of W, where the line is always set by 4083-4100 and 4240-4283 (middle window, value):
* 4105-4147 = 0.39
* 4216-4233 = 0.30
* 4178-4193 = 0.17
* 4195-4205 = 0.46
